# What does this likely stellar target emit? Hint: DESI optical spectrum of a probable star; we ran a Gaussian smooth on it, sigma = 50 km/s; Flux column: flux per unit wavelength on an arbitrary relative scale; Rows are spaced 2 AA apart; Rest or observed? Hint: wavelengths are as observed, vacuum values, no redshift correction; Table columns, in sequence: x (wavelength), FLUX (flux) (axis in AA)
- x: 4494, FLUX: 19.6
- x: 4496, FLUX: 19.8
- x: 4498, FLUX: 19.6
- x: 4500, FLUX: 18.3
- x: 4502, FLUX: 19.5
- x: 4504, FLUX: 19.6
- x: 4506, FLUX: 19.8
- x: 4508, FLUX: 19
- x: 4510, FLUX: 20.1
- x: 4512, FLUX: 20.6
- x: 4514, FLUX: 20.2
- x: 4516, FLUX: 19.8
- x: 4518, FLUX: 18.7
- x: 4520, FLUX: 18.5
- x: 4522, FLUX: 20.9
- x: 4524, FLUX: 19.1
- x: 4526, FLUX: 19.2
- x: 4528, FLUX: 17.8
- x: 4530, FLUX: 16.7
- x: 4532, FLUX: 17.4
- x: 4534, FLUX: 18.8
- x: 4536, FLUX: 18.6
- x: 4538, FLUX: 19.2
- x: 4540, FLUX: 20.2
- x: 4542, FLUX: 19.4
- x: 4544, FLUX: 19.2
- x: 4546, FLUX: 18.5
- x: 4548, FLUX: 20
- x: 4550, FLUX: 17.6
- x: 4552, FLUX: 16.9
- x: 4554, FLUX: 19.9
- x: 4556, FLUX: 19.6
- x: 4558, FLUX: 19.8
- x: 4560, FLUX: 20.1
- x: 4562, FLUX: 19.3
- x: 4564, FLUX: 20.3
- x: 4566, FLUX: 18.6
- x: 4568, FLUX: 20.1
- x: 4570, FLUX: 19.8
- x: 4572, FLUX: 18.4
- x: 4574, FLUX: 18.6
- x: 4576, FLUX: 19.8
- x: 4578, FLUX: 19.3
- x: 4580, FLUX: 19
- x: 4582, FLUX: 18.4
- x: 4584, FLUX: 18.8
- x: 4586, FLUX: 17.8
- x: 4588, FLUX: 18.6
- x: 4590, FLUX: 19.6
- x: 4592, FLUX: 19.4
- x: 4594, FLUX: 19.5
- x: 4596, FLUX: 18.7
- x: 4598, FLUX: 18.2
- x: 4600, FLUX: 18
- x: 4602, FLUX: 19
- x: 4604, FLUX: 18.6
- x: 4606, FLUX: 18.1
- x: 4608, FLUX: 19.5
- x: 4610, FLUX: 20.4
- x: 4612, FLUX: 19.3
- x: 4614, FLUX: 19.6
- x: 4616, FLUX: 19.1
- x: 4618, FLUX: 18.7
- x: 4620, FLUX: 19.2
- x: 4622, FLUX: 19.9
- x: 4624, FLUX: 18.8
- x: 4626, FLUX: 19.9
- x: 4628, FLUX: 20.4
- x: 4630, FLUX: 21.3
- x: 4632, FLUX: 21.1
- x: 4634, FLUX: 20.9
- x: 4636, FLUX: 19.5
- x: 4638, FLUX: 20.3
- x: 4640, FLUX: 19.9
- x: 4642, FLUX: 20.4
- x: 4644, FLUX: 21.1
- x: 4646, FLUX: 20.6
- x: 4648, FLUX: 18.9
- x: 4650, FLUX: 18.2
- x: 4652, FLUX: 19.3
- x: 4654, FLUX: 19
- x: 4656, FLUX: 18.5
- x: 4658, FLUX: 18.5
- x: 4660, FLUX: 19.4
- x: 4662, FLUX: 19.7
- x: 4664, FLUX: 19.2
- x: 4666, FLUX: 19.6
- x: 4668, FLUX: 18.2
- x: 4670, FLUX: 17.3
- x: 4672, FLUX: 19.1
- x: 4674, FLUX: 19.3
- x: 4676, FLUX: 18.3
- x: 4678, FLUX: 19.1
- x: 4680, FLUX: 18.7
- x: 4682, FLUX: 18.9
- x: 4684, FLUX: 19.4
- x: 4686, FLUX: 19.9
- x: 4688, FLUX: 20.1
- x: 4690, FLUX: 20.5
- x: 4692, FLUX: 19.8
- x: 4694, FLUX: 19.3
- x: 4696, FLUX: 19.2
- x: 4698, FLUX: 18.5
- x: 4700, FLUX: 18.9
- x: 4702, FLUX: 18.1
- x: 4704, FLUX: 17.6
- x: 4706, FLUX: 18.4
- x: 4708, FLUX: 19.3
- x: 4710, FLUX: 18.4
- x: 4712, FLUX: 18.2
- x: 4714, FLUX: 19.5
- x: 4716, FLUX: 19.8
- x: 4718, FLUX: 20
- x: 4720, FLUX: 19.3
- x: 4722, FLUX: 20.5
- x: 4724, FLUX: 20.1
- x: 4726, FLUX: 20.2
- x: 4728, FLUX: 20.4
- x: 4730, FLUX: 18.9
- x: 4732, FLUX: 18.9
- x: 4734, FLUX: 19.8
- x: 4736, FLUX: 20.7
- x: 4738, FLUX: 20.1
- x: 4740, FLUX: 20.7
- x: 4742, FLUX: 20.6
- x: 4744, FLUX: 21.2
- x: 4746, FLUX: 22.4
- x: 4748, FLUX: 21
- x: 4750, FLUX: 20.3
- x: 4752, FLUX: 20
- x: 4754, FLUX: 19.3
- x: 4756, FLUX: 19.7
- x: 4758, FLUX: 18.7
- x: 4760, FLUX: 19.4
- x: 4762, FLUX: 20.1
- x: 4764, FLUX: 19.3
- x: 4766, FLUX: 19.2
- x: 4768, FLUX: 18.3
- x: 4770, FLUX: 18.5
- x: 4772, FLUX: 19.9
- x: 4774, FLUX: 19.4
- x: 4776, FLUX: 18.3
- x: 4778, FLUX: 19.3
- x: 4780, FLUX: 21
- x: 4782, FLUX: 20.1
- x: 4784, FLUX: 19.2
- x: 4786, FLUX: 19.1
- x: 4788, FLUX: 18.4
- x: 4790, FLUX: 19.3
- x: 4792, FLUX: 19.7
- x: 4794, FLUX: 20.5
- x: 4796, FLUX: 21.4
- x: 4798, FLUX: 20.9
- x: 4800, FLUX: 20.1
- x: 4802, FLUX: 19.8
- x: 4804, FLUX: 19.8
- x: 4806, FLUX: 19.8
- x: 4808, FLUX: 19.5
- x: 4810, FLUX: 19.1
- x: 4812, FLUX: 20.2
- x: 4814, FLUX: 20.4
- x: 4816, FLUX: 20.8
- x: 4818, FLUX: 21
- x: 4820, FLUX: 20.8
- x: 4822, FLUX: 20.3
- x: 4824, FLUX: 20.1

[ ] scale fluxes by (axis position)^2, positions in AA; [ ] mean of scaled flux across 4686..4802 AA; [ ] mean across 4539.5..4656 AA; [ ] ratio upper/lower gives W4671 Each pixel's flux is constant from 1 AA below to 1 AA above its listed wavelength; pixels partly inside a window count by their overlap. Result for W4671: 1.1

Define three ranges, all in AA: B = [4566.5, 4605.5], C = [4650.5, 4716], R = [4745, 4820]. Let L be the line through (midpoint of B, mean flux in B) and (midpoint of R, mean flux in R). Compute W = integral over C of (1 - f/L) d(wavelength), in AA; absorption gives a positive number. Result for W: 1.3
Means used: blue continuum 18.9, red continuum 19.8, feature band 19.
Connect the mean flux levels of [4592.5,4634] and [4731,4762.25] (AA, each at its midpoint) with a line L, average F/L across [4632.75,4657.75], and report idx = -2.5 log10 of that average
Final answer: -0.01 mag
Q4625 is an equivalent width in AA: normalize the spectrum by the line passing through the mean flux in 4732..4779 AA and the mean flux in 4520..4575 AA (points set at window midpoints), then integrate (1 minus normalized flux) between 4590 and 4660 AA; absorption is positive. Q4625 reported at -0.5 AA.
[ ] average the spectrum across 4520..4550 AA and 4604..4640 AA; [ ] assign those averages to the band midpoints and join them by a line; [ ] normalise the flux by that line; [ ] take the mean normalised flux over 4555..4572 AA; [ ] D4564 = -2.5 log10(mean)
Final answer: -0.03 mag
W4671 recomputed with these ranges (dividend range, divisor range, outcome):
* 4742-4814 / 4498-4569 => 1.15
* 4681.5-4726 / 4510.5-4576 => 1.08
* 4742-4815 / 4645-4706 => 1.09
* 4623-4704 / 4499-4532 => 1.08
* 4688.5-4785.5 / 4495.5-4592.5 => 1.11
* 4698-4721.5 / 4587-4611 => 1.04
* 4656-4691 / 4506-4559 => 1.07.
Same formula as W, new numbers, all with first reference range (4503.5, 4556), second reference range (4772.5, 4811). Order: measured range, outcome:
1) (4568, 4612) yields 0.59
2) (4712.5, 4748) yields -1.10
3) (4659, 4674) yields 0.35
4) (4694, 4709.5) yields 0.70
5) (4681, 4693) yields -0.19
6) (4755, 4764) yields 0.09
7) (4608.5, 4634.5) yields -0.76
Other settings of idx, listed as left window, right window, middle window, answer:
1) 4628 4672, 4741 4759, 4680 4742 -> 0.033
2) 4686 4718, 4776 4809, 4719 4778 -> -0.020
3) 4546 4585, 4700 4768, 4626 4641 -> -0.059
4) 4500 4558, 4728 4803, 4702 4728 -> 0.022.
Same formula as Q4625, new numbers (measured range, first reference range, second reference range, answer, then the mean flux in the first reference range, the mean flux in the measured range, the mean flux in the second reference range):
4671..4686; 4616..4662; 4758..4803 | 0.49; 19.7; 19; 19.6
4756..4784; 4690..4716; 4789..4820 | 0.54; 18.9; 19.4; 20.2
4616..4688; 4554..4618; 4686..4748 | -0.14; 19.1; 19.4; 19.7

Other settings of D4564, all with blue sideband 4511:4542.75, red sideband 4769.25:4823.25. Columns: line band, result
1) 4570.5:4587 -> 0.02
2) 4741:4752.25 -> -0.07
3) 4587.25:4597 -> 0.01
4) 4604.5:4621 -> 0.01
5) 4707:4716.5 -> 0.04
